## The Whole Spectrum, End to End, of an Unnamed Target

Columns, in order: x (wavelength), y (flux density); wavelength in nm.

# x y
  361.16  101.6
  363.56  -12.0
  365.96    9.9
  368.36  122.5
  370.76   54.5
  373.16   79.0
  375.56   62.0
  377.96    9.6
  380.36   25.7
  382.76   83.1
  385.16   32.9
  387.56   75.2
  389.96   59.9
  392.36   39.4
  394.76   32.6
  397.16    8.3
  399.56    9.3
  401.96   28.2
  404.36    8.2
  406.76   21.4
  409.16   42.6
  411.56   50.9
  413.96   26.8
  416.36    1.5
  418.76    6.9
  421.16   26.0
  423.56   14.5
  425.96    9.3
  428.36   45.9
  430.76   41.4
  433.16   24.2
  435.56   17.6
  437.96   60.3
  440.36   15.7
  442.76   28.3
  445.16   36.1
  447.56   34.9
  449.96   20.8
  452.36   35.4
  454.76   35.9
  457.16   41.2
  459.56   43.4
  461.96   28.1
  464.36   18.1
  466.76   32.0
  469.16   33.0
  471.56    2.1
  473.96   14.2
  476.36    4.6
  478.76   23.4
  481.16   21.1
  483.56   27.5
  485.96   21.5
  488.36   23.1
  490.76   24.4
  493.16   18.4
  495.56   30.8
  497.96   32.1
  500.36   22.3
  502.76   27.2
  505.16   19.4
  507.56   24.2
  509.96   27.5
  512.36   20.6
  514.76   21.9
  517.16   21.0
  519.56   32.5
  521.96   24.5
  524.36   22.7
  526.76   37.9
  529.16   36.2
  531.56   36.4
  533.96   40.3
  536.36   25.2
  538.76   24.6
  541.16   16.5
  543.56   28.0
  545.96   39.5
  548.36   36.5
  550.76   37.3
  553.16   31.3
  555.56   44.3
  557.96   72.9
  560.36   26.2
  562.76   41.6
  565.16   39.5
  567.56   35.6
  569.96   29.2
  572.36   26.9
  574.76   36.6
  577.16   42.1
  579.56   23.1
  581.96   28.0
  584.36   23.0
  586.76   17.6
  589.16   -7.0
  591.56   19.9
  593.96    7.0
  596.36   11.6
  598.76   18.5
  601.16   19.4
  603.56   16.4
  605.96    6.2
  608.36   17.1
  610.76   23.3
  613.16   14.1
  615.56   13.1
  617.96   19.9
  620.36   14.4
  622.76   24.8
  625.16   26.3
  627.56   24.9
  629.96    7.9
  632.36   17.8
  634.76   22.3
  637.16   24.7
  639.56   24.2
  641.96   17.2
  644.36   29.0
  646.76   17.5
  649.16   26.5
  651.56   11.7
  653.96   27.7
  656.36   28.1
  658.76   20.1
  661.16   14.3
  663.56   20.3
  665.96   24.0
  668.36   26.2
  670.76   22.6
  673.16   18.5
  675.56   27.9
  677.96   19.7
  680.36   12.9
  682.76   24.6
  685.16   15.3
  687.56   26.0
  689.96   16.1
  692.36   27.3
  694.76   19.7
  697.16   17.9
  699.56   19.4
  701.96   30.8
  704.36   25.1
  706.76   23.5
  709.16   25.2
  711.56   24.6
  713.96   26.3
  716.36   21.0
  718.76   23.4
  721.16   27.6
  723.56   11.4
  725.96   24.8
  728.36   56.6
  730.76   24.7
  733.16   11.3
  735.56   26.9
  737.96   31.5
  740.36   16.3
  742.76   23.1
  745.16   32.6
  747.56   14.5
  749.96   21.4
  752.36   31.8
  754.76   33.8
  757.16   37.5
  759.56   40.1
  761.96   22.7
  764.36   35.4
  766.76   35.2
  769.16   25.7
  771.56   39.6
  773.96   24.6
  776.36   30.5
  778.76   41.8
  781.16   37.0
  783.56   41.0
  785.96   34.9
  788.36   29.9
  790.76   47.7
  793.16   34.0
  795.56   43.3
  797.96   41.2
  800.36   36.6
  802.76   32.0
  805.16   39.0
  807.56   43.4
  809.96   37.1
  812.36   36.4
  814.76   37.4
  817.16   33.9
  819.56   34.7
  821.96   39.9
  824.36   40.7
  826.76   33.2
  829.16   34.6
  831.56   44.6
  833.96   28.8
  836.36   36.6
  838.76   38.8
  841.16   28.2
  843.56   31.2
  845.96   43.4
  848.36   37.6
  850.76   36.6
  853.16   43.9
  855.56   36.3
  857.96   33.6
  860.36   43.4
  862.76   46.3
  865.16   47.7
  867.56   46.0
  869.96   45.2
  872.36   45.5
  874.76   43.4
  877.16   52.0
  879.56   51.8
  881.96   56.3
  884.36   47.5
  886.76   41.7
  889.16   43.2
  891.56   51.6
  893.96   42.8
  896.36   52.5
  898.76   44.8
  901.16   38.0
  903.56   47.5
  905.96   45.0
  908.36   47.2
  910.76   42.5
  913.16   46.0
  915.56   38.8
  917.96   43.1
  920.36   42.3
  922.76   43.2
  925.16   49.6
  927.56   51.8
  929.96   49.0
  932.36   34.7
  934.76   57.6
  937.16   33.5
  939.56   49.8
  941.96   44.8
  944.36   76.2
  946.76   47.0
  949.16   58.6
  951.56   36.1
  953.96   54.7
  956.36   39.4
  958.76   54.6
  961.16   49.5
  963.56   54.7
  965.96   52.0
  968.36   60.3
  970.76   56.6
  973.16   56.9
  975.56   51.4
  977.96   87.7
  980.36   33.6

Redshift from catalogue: 0.953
